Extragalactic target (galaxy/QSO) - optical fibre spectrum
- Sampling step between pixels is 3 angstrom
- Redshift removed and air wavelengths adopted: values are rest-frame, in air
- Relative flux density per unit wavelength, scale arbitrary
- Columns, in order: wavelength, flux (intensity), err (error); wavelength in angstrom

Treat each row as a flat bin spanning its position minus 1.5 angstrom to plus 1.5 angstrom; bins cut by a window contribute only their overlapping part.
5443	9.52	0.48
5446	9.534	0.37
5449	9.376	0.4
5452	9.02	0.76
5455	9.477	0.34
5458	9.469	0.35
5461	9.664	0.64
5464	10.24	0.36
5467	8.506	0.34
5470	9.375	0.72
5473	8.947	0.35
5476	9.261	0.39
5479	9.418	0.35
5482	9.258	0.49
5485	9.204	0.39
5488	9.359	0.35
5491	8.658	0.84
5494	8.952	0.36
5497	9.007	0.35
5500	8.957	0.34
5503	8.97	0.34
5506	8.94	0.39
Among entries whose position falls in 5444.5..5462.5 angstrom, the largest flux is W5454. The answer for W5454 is 9.664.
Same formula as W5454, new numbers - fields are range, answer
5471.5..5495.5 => 9.418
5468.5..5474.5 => 9.375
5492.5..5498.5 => 9.007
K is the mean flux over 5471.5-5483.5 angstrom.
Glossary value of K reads 9.22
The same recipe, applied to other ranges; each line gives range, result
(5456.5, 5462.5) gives 9.57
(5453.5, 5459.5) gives 9.47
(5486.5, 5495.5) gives 8.99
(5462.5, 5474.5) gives 9.27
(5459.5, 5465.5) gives 9.95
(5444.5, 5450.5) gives 9.46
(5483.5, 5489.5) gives 9.28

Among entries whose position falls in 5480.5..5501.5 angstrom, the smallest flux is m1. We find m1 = 8.658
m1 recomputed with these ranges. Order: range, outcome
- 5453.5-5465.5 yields 9.469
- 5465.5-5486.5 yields 8.506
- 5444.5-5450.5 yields 9.376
